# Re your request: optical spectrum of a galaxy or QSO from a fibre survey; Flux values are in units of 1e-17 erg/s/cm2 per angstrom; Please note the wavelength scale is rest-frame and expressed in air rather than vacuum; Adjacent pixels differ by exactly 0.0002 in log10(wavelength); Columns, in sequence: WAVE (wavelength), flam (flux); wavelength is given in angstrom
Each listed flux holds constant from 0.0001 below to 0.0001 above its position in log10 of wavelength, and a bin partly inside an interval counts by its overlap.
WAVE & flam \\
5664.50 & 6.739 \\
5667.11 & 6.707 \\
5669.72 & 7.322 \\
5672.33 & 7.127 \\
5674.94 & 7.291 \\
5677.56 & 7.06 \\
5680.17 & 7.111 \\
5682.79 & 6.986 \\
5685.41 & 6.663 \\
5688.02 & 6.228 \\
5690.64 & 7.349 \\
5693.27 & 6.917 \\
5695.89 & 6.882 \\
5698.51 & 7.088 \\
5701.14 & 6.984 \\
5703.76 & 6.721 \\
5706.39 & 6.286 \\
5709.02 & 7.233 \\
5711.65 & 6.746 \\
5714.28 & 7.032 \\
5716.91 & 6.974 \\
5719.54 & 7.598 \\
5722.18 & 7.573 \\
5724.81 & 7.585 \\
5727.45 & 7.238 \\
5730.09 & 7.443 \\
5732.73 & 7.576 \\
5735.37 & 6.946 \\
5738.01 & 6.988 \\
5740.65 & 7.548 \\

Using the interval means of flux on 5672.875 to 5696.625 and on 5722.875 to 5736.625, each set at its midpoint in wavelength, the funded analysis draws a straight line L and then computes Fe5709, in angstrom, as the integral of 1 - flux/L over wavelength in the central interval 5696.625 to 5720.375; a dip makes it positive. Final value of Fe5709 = 0.74 angstrom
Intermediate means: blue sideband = 6.95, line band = 6.95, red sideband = 7.37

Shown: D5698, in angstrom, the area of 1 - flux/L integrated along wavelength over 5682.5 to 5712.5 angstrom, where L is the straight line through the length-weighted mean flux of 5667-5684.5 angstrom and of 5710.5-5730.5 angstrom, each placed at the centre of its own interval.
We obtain 1.45 angstrom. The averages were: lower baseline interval 7.1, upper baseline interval 7.27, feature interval 6.84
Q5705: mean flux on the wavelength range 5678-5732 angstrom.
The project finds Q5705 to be 7.04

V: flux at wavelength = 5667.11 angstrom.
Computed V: 6.707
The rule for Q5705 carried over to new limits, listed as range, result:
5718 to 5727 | 7.54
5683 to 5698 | 6.84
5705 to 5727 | 7.13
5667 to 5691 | 6.99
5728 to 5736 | 7.34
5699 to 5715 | 6.84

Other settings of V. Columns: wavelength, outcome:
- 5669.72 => 7.322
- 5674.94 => 7.291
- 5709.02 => 7.233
